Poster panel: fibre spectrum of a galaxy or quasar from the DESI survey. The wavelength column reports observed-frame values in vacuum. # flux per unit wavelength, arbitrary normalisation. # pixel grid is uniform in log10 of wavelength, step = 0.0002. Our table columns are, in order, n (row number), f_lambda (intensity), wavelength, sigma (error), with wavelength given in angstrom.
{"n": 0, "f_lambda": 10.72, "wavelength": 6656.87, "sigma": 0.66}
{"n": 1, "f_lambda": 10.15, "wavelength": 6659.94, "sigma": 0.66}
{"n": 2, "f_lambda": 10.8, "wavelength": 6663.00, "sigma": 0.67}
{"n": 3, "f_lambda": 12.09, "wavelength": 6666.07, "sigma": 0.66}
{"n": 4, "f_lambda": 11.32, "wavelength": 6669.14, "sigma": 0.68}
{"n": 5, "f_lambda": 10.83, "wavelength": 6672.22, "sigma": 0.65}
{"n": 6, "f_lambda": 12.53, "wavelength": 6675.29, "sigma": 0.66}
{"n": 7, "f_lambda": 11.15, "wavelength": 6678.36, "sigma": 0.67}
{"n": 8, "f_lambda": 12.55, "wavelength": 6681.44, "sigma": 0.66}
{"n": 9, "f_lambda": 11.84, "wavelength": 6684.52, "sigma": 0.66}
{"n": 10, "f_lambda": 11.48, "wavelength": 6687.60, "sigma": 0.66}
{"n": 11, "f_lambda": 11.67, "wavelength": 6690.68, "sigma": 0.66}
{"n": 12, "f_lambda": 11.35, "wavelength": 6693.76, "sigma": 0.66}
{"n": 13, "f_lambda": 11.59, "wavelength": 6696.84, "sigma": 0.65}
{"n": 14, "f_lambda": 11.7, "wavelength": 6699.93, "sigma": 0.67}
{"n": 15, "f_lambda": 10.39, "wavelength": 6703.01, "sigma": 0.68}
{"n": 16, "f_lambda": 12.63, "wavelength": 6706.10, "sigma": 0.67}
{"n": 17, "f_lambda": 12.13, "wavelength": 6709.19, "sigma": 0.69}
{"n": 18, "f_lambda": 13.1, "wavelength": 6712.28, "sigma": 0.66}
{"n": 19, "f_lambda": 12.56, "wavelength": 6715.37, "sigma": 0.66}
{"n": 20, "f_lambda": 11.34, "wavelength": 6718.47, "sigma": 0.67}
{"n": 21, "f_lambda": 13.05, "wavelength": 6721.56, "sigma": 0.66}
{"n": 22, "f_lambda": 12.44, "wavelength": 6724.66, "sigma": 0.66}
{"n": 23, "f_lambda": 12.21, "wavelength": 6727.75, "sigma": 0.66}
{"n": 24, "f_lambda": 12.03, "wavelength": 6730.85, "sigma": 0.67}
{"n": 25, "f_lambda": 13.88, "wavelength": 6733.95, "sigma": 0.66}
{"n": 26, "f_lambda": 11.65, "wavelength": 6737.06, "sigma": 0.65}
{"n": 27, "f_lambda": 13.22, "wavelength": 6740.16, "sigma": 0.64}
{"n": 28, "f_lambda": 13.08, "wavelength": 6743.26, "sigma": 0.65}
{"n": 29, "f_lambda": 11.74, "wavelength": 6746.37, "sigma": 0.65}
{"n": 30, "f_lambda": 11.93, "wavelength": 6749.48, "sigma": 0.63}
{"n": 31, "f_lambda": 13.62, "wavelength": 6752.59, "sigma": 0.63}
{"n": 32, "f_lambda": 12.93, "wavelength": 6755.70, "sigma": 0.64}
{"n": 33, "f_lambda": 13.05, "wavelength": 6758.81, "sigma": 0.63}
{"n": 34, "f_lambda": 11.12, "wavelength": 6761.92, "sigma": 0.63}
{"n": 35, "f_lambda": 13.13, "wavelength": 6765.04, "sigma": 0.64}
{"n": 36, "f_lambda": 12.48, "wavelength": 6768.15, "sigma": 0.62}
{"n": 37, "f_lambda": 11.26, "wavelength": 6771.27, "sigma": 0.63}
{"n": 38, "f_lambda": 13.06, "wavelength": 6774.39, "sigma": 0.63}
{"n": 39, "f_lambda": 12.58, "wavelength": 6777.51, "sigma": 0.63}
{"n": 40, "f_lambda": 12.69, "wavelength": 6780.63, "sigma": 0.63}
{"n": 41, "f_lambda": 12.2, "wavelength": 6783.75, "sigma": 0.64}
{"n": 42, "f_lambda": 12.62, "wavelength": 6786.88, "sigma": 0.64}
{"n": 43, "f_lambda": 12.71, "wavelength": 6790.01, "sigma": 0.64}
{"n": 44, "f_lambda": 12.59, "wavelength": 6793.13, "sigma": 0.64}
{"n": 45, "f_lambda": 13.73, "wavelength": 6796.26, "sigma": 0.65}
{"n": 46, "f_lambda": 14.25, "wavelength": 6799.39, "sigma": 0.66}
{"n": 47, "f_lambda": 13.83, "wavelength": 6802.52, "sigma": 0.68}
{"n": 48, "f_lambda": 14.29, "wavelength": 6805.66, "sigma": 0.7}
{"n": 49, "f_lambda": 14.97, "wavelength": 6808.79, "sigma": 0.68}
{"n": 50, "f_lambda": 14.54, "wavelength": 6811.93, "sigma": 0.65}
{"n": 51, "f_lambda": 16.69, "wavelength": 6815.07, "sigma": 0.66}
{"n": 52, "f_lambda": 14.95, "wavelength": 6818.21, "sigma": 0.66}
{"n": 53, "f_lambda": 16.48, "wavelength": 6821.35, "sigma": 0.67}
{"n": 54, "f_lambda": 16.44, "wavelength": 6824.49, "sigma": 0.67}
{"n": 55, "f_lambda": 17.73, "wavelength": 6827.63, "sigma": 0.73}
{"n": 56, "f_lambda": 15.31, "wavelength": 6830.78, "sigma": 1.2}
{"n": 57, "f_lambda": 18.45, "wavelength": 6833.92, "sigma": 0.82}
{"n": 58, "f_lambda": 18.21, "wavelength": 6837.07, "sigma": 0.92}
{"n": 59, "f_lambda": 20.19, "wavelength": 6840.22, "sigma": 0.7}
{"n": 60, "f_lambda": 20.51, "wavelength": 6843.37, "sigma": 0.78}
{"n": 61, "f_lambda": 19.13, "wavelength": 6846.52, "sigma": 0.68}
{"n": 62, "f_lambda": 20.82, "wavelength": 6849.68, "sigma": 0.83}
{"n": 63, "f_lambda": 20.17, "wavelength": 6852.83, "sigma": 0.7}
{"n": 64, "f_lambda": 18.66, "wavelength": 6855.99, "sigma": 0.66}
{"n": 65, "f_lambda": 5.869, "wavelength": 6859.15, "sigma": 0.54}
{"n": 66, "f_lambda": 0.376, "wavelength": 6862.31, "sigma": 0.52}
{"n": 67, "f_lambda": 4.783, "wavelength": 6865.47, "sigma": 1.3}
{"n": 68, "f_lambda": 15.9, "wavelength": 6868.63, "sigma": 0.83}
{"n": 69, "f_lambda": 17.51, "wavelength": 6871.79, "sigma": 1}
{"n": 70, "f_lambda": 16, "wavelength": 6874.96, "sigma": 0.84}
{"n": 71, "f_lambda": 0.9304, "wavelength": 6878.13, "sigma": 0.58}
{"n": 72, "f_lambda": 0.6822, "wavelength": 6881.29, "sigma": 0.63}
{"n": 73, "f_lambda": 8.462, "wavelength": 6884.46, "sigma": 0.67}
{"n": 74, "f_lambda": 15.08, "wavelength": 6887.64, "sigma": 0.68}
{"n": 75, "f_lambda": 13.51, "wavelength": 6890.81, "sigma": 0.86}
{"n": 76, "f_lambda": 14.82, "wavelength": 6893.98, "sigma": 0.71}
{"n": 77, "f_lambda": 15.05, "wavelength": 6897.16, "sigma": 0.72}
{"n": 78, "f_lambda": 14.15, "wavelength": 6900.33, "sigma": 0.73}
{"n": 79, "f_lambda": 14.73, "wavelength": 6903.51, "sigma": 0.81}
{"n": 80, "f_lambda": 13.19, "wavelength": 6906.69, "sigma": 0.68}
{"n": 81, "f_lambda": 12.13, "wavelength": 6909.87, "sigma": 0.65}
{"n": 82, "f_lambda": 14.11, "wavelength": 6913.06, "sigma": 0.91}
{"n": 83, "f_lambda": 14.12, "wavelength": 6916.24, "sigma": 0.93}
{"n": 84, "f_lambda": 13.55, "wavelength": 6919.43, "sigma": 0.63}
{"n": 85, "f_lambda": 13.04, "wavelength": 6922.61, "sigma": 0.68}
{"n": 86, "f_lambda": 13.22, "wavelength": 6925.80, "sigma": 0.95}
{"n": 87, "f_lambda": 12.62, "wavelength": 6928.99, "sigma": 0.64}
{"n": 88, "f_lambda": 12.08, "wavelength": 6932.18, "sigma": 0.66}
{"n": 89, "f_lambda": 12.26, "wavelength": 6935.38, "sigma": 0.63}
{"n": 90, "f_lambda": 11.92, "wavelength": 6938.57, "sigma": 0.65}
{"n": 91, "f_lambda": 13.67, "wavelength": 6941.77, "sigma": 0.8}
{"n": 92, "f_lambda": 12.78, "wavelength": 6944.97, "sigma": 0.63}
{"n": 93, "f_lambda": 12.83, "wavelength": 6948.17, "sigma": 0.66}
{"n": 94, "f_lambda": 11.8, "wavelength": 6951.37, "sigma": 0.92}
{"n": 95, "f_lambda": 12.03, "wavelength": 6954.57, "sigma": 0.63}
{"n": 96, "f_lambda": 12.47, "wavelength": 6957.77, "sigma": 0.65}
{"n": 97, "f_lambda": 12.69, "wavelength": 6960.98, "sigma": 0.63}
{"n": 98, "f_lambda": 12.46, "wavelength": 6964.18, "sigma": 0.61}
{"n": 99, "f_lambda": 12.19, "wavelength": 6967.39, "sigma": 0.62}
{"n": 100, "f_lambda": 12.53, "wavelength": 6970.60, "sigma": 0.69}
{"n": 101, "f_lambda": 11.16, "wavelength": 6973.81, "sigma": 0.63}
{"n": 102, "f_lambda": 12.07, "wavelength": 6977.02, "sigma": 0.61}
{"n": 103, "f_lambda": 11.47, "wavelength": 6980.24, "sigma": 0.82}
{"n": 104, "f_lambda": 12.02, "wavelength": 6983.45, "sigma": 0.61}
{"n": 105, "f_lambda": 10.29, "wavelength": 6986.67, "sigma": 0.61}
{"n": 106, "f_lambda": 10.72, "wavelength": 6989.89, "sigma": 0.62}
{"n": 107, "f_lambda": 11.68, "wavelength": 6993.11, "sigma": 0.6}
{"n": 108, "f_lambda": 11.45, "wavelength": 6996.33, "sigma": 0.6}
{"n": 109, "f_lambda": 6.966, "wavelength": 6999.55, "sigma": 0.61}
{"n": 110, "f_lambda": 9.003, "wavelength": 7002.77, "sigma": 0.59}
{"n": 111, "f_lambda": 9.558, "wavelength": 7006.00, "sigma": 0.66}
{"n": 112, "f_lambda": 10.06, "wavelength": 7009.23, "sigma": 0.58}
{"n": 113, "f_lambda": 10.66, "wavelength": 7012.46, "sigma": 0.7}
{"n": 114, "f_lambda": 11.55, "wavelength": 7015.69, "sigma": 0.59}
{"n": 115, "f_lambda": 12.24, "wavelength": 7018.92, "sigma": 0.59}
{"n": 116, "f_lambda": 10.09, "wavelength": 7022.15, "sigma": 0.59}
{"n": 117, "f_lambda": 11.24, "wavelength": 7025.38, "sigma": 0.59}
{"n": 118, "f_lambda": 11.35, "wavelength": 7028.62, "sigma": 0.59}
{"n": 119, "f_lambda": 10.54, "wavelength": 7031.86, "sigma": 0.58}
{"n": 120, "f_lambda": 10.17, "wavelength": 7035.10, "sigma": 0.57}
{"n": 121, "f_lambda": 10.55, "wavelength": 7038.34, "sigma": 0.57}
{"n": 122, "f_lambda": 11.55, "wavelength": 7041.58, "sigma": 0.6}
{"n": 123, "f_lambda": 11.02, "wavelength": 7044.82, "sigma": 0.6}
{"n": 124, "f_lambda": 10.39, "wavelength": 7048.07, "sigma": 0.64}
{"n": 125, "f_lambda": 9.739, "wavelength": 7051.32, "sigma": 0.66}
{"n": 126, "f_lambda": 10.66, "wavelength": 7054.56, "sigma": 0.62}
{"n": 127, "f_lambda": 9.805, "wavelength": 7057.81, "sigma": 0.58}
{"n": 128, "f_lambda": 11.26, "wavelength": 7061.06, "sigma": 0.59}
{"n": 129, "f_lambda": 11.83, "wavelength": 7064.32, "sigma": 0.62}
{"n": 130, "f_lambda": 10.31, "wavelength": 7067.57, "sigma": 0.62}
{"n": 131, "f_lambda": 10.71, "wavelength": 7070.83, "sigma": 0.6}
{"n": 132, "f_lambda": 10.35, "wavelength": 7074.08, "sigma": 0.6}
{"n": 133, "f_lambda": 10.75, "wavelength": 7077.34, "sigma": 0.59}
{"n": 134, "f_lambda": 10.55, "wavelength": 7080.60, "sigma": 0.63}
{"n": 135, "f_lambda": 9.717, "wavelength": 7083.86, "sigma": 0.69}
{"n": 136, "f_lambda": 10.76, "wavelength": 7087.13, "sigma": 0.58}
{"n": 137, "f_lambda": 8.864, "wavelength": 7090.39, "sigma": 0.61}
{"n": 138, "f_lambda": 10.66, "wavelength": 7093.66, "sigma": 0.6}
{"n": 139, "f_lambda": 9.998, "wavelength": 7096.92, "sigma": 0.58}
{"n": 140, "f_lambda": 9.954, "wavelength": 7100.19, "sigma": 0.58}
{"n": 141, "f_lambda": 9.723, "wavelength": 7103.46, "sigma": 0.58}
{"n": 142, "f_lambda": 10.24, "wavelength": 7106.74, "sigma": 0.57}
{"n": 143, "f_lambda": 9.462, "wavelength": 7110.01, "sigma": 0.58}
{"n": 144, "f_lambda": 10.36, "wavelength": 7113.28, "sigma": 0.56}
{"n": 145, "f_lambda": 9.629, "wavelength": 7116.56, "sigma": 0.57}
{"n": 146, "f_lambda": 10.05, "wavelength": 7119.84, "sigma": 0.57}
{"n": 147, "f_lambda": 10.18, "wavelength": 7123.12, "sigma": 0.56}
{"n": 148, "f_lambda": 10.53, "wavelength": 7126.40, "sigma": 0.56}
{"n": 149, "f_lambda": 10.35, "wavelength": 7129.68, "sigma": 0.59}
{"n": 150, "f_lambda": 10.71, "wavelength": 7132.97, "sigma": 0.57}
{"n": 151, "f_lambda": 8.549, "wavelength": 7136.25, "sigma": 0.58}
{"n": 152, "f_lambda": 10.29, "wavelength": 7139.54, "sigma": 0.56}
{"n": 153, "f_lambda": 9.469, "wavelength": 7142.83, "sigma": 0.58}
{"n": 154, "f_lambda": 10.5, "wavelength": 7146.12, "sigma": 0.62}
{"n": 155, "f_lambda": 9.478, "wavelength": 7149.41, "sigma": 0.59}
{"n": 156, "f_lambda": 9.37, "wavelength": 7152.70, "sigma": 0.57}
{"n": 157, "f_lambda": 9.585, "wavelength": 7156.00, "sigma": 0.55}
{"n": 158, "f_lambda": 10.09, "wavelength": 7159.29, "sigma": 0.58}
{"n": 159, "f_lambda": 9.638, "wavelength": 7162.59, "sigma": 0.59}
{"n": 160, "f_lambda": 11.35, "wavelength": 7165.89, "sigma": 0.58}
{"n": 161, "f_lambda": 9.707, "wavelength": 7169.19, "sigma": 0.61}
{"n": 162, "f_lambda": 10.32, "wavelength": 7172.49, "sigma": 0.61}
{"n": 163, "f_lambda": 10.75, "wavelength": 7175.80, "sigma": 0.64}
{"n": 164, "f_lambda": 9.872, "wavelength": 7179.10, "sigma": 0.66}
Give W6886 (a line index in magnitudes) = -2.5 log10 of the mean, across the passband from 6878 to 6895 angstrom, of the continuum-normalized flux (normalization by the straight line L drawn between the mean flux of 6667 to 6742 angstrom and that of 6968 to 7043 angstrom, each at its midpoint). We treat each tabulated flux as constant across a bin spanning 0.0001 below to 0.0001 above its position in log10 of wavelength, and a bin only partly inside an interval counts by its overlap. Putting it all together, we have 0.20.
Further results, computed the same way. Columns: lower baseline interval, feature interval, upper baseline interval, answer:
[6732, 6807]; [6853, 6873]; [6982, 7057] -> 0.09 mag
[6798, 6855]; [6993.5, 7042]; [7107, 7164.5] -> 0.20 mag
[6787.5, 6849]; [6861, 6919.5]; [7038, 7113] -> 0.24 mag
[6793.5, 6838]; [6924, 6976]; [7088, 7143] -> 0.06 mag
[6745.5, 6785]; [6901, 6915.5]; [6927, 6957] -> -0.10 mag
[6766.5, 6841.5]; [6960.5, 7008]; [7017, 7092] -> 0.07 mag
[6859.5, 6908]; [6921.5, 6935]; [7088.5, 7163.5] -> -0.18 mag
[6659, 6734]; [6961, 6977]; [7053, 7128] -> -0.13 mag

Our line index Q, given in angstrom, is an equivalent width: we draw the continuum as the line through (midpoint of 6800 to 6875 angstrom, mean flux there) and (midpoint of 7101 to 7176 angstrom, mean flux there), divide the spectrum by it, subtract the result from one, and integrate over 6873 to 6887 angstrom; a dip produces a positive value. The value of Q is 7.0 angstrom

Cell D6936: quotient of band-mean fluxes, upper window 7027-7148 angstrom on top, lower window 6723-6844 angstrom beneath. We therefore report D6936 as 0.73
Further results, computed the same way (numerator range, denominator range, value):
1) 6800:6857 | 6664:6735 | 1.44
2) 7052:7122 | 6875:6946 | 0.84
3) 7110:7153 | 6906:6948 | 0.77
